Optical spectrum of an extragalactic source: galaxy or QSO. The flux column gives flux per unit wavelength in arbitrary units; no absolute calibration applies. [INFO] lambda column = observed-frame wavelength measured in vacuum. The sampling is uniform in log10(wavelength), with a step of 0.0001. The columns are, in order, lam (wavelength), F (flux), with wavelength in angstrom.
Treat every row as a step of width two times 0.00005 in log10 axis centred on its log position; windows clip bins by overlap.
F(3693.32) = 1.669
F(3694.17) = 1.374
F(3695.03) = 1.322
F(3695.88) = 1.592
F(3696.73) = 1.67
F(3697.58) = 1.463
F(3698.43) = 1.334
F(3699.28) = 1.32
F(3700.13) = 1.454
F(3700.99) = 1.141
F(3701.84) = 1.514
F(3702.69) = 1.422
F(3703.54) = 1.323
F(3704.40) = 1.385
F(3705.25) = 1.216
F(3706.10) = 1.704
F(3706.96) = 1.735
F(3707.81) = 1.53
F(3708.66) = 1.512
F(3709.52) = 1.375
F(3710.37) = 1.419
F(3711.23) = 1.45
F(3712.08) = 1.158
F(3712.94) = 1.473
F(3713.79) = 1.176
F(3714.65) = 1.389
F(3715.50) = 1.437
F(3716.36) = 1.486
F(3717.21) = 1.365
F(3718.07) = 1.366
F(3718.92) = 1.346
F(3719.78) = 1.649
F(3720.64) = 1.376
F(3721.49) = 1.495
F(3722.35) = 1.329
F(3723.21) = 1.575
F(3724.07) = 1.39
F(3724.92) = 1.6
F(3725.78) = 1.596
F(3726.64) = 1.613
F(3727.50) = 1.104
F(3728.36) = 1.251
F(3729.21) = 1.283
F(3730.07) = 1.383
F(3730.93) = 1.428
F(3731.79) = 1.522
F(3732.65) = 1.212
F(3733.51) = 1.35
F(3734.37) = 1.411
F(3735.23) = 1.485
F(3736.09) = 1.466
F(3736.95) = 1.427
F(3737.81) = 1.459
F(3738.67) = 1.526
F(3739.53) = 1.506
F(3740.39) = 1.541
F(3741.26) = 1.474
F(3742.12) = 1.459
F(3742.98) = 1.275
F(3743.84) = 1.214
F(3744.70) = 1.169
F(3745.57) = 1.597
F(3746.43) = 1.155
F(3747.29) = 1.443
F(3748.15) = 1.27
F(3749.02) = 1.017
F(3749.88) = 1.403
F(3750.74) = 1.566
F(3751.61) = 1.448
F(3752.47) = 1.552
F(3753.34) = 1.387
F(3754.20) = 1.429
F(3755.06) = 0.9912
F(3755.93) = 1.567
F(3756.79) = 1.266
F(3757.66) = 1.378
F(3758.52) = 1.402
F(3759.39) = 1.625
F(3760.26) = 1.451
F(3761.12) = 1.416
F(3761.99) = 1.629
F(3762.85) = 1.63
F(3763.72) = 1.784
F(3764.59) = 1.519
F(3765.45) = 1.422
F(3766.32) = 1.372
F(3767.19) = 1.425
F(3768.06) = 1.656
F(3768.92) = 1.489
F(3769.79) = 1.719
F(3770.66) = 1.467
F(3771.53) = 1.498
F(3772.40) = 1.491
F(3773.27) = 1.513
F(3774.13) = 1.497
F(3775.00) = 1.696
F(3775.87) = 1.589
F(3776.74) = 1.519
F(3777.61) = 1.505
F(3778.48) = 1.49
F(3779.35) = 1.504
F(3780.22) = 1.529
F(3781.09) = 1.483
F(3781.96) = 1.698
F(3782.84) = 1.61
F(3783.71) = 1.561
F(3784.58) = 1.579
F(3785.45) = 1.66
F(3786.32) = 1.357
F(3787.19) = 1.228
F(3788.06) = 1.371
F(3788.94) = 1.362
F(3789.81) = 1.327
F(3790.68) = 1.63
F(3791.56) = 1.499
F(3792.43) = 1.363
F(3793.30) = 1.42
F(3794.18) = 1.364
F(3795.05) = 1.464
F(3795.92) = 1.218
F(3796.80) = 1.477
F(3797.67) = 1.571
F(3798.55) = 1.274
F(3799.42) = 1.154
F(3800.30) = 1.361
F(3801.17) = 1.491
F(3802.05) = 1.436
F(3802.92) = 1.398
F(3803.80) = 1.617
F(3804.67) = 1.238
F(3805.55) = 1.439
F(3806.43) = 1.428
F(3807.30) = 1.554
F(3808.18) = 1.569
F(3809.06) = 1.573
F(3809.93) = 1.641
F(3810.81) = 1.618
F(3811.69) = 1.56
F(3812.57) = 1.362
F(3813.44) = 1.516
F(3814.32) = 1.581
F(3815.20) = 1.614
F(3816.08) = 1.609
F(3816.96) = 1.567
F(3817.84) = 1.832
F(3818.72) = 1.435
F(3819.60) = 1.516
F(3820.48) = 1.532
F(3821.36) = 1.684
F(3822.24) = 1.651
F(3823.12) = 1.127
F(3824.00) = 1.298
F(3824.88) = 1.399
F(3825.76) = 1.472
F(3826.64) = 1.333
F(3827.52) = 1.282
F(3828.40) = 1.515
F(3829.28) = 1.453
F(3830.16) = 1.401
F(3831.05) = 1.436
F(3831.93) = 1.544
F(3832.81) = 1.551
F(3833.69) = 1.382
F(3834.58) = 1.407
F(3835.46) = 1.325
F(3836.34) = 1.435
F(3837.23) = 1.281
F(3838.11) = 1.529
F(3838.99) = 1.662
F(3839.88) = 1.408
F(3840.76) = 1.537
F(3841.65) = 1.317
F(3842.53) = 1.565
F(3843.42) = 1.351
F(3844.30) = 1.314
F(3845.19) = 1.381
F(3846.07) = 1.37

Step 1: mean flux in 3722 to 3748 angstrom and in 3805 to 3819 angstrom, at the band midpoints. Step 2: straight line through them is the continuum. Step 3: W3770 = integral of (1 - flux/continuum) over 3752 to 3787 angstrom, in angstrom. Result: -0.8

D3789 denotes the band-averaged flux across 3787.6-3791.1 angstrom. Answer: 1.42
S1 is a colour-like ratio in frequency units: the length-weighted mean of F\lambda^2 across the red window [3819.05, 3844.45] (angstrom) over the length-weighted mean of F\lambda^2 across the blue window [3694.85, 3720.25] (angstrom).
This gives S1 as 1.1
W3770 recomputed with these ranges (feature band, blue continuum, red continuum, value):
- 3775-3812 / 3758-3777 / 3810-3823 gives 1.9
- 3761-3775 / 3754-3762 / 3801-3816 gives -1.1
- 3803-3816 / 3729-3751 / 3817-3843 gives -0.7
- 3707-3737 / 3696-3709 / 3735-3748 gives 0.3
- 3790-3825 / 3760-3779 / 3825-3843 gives 0.1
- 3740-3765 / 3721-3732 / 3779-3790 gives 0.6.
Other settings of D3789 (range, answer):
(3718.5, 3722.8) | 1.44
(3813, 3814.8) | 1.55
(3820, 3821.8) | 1.61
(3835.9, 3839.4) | 1.48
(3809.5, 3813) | 1.54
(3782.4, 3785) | 1.58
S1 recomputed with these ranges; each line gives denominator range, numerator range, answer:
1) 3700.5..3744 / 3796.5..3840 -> 1.09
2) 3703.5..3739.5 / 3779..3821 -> 1.09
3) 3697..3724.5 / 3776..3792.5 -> 1.09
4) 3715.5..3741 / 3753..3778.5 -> 1.06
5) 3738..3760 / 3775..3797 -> 1.08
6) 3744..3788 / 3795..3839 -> 1.02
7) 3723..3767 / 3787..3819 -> 1.06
